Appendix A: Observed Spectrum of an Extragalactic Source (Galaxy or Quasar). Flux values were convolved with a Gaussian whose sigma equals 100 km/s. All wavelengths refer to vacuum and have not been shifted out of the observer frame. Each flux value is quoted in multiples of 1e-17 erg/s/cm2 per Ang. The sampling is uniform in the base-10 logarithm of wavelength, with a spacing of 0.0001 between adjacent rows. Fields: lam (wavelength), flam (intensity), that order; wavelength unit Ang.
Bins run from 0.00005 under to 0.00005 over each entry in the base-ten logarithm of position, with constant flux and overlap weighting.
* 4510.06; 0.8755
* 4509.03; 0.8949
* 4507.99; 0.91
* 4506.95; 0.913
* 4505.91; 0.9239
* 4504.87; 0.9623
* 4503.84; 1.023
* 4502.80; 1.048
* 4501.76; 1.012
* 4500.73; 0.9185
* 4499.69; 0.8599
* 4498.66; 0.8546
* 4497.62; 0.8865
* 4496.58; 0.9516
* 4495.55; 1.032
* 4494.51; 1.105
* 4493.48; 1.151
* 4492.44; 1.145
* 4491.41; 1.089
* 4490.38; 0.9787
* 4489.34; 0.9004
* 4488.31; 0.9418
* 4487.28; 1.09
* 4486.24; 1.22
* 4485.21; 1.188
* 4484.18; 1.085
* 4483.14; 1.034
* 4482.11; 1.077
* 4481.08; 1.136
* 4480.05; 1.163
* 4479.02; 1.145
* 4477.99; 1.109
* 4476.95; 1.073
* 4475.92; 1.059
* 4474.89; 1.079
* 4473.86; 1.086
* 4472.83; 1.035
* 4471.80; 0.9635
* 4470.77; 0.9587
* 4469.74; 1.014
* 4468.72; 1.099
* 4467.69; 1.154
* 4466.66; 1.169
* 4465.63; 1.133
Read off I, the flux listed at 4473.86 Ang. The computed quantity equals 1.086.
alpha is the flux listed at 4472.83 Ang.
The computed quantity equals 1.035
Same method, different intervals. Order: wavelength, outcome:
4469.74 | 1.014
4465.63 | 1.133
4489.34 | 0.9004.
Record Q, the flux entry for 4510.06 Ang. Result 0.8755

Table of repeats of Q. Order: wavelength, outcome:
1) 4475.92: 1.059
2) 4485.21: 1.188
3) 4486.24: 1.22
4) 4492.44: 1.145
